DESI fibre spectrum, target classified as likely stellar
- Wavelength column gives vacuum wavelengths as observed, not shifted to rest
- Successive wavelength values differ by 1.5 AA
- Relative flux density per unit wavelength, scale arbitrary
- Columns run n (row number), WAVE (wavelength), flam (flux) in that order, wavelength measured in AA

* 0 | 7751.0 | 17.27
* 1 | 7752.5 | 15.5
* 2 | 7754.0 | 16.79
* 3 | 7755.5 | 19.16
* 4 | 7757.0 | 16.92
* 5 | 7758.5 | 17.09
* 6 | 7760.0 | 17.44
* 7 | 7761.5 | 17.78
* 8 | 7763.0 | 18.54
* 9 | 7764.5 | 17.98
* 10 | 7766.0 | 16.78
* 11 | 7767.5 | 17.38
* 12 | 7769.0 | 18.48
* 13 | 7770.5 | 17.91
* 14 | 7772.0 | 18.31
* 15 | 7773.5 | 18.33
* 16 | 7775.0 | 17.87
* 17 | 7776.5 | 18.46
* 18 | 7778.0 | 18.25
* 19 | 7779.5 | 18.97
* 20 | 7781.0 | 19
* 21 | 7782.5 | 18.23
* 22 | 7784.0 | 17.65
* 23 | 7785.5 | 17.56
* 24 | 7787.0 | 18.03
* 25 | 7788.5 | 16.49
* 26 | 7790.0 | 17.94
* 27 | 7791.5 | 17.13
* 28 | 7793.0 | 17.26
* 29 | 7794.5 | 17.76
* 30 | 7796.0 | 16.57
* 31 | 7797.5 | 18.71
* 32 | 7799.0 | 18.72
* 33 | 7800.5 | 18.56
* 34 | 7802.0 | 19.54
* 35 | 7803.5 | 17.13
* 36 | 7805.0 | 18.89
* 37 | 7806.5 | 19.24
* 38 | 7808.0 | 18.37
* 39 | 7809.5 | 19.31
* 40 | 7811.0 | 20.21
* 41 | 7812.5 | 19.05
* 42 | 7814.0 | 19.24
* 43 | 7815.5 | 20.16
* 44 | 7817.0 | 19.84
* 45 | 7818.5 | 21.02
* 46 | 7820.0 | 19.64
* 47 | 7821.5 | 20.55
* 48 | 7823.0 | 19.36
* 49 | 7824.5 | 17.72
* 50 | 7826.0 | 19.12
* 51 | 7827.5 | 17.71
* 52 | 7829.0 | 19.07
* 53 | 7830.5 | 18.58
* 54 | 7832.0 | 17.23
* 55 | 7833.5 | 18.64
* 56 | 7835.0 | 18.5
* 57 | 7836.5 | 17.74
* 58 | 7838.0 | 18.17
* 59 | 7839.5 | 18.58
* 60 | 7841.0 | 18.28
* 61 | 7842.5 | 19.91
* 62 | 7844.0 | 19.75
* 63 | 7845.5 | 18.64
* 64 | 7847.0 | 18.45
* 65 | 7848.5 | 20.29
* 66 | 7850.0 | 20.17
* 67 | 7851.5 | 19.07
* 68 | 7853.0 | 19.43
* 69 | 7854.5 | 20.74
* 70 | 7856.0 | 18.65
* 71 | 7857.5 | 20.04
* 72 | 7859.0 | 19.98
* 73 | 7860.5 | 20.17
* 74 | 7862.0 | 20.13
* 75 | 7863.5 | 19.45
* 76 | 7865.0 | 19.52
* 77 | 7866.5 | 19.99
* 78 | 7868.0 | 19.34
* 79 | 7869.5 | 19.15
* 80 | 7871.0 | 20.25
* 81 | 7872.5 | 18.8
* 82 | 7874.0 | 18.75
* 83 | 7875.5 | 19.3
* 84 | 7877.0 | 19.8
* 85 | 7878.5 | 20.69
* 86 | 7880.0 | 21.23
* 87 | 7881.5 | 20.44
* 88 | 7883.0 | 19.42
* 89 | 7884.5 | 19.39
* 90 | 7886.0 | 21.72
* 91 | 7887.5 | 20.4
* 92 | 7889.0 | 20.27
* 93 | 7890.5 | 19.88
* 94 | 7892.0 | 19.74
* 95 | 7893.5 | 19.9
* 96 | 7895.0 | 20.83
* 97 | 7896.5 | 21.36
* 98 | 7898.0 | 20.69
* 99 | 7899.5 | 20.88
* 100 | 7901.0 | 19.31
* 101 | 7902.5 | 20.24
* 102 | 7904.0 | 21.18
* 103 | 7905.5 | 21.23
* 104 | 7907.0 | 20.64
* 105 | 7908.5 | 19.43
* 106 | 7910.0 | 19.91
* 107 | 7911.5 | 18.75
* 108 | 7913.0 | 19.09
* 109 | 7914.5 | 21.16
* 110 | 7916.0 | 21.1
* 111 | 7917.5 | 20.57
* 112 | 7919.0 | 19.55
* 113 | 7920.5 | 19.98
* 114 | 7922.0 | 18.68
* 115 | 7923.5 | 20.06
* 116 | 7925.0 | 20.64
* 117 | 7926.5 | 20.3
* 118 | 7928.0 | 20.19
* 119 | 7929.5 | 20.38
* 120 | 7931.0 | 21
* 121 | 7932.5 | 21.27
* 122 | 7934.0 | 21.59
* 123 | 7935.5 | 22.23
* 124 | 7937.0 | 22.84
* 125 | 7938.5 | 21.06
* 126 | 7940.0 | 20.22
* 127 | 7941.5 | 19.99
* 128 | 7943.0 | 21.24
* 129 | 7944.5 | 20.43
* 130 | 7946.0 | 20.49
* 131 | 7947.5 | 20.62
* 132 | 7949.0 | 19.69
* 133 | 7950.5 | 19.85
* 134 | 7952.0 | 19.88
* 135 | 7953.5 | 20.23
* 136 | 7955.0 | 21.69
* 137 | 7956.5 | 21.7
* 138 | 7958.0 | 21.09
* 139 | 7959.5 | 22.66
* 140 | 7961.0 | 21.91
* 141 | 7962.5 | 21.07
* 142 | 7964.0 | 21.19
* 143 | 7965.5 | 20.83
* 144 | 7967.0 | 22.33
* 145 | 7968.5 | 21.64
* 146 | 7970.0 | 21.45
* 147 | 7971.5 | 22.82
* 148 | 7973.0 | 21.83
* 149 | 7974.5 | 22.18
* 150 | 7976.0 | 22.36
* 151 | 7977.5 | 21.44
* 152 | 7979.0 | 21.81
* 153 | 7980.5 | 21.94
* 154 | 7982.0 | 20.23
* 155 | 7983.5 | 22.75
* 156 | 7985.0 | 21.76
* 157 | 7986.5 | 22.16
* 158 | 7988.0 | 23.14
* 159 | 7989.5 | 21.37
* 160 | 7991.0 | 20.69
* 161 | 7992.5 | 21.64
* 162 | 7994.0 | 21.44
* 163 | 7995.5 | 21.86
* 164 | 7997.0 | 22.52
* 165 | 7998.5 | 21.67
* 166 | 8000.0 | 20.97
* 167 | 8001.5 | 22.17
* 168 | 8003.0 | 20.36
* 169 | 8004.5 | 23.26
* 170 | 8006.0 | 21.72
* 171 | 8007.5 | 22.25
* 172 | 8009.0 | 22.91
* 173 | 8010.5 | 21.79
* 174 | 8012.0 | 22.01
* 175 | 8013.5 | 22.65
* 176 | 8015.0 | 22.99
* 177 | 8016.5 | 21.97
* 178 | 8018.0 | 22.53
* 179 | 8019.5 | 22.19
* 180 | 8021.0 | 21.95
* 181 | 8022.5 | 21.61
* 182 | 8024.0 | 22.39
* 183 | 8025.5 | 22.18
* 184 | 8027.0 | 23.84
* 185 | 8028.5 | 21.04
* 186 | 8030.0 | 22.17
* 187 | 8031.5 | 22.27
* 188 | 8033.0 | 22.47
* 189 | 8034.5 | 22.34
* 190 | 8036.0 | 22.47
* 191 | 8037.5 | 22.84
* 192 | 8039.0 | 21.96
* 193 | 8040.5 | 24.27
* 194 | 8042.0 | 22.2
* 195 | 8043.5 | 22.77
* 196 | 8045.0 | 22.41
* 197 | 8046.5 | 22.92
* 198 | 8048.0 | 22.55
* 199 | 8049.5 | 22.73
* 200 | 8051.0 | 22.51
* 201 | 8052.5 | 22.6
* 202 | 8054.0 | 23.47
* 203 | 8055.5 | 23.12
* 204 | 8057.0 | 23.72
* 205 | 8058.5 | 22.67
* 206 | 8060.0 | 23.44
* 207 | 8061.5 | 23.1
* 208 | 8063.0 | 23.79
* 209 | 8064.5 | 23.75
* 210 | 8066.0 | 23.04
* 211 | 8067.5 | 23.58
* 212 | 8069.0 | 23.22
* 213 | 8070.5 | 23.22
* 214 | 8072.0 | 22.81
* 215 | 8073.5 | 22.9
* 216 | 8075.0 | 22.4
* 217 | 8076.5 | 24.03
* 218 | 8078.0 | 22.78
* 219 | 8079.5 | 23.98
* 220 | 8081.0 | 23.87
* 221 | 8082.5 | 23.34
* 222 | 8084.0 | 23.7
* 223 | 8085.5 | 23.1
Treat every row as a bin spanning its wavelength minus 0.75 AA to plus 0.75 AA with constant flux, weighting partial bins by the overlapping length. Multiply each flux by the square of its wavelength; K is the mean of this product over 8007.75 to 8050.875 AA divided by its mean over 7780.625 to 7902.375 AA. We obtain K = 1.2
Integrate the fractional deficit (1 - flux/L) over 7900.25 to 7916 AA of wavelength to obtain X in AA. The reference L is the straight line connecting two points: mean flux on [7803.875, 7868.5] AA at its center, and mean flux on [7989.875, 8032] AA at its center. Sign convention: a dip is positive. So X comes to 0.2 AA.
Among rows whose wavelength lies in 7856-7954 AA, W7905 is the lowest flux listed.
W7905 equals 18.65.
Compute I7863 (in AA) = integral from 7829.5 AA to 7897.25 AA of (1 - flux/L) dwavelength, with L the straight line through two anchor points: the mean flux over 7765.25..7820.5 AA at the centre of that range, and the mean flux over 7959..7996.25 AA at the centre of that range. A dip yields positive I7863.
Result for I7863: 0.5 AA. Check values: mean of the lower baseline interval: 18.4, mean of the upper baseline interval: 21.8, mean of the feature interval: 19.6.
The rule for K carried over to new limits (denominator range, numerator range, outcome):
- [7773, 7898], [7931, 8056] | 1.19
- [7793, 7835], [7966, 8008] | 1.21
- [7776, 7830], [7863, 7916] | 1.10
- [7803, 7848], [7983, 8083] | 1.25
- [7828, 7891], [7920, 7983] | 1.11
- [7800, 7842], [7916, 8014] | 1.17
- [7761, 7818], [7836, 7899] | 1.10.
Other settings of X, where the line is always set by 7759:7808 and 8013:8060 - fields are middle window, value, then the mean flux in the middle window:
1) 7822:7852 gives 0.4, 18.8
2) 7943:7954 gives 0.4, 20.2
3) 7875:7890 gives -0.4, 20.3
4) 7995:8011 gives 0.0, 22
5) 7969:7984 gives -0.2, 21.9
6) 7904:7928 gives 0.4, 20.1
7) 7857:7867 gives -0.2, 19.9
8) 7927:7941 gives -0.3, 21.2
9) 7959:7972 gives -0.3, 21.7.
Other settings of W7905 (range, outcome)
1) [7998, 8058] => 20.36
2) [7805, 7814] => 18.37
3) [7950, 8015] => 19.85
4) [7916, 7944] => 18.68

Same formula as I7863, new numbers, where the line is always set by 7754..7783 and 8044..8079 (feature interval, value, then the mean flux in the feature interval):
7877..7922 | 0.00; 20.3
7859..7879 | 0.11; 19.6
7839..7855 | -0.01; 19.4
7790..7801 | 0.40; 17.8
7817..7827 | -0.32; 19.5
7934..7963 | 0.16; 21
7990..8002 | 0.19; 21.6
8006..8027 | 0.00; 22.3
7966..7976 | -0.24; 22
